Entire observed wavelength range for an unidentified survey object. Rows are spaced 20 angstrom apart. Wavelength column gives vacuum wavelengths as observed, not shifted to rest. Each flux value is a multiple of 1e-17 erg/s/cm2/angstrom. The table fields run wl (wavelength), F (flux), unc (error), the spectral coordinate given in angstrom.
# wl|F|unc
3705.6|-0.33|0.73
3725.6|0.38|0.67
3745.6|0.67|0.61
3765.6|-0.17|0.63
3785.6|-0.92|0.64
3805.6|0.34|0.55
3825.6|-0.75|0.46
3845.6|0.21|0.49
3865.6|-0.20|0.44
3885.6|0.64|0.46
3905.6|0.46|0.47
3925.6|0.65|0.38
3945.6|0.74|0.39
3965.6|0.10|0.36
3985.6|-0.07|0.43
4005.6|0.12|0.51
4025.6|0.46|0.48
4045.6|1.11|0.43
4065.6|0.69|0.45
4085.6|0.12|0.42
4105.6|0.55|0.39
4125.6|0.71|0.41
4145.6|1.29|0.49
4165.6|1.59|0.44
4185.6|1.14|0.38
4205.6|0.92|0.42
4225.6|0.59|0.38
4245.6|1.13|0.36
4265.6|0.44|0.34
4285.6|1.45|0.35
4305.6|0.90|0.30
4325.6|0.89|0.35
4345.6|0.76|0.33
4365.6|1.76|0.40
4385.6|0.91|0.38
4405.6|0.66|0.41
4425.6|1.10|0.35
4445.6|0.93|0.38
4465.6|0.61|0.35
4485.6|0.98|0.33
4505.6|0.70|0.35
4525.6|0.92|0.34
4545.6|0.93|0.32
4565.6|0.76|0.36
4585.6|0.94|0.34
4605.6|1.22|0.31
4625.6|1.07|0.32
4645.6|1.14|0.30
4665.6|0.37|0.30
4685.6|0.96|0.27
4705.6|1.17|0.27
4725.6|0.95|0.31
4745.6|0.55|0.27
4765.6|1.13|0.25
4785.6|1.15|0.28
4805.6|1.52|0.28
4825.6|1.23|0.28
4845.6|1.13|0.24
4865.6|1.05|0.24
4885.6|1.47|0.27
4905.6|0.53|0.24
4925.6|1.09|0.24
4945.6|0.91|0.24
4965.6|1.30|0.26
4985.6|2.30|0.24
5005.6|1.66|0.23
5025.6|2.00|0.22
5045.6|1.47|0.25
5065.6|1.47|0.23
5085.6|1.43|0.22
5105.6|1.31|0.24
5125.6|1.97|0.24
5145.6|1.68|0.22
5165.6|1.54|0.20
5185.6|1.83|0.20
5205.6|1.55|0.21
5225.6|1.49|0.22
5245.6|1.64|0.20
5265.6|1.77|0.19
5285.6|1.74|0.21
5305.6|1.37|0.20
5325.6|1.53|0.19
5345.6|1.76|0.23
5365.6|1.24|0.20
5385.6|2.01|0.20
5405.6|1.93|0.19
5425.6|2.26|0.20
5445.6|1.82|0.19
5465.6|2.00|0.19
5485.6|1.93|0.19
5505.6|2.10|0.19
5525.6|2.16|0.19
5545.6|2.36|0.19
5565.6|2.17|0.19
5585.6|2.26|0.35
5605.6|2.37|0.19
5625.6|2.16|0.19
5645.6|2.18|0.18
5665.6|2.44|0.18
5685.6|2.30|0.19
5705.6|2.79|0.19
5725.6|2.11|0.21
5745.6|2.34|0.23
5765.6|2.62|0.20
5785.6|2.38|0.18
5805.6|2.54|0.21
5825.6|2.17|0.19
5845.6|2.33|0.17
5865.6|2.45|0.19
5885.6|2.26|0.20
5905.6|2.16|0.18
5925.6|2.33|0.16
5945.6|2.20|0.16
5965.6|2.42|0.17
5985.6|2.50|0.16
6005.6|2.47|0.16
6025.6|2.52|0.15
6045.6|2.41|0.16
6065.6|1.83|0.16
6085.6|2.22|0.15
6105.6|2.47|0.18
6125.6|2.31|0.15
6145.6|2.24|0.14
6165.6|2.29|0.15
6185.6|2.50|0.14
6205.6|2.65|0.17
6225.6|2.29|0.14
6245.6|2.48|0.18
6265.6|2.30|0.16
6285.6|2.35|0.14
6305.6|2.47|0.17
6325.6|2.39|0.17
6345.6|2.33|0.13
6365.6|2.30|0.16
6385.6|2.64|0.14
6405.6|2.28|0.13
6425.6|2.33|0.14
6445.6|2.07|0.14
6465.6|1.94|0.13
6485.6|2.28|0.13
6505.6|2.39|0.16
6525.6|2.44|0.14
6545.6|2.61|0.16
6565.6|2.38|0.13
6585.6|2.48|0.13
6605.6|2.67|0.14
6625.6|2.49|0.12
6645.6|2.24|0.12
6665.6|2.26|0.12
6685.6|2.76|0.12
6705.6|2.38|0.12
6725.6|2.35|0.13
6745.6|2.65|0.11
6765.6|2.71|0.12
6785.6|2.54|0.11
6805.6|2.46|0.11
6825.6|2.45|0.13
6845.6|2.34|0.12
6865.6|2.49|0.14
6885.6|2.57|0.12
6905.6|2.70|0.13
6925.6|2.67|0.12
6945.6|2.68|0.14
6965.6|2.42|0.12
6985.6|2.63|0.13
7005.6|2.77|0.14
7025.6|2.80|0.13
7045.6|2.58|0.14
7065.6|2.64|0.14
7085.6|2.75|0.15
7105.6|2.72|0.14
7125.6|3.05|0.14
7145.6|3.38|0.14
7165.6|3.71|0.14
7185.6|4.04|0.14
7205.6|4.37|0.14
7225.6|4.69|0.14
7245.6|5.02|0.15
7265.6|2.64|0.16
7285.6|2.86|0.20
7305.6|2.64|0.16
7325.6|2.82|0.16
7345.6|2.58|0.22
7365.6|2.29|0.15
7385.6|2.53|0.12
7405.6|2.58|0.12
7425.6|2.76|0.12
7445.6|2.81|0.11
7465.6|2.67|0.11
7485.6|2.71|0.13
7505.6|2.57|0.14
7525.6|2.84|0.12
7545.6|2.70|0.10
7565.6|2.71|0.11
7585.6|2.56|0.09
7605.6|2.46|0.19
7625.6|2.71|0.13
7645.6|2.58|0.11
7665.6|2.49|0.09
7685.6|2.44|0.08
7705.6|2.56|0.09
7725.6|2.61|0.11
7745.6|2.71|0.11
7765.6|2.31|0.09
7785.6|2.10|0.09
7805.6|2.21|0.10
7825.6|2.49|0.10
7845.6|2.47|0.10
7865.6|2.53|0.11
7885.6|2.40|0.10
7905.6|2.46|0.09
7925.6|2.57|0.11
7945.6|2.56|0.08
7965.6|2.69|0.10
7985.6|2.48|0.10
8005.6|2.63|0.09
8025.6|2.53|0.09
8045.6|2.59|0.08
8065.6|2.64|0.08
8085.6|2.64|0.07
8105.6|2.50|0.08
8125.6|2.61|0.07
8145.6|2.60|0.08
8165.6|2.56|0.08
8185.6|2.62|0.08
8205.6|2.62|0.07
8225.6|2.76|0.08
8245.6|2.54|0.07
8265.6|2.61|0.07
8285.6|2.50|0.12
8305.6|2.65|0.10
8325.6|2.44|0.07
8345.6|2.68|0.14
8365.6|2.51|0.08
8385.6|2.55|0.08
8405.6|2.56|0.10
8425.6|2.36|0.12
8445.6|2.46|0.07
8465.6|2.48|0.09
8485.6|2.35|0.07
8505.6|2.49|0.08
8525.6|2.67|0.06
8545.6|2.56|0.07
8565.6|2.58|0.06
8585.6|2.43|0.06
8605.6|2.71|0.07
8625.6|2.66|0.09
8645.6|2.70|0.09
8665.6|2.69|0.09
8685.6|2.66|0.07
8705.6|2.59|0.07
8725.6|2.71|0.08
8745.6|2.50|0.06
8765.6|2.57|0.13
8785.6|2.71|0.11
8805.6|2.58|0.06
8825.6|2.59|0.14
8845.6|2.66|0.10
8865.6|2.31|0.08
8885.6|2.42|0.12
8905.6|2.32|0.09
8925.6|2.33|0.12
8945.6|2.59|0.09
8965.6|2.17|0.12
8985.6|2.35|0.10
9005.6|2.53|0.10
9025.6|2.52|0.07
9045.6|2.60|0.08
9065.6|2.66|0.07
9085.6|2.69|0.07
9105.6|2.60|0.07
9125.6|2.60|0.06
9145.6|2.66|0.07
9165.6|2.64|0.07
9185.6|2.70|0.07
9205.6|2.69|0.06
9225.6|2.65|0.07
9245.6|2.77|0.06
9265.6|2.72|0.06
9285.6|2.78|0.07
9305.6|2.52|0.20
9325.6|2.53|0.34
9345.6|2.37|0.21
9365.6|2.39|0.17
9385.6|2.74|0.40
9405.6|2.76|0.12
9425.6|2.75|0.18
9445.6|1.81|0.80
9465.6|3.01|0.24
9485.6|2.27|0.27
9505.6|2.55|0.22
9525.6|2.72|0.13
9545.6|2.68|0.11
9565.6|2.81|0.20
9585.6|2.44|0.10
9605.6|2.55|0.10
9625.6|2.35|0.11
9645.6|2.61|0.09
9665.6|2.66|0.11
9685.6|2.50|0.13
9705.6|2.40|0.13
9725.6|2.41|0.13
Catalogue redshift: 0.25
